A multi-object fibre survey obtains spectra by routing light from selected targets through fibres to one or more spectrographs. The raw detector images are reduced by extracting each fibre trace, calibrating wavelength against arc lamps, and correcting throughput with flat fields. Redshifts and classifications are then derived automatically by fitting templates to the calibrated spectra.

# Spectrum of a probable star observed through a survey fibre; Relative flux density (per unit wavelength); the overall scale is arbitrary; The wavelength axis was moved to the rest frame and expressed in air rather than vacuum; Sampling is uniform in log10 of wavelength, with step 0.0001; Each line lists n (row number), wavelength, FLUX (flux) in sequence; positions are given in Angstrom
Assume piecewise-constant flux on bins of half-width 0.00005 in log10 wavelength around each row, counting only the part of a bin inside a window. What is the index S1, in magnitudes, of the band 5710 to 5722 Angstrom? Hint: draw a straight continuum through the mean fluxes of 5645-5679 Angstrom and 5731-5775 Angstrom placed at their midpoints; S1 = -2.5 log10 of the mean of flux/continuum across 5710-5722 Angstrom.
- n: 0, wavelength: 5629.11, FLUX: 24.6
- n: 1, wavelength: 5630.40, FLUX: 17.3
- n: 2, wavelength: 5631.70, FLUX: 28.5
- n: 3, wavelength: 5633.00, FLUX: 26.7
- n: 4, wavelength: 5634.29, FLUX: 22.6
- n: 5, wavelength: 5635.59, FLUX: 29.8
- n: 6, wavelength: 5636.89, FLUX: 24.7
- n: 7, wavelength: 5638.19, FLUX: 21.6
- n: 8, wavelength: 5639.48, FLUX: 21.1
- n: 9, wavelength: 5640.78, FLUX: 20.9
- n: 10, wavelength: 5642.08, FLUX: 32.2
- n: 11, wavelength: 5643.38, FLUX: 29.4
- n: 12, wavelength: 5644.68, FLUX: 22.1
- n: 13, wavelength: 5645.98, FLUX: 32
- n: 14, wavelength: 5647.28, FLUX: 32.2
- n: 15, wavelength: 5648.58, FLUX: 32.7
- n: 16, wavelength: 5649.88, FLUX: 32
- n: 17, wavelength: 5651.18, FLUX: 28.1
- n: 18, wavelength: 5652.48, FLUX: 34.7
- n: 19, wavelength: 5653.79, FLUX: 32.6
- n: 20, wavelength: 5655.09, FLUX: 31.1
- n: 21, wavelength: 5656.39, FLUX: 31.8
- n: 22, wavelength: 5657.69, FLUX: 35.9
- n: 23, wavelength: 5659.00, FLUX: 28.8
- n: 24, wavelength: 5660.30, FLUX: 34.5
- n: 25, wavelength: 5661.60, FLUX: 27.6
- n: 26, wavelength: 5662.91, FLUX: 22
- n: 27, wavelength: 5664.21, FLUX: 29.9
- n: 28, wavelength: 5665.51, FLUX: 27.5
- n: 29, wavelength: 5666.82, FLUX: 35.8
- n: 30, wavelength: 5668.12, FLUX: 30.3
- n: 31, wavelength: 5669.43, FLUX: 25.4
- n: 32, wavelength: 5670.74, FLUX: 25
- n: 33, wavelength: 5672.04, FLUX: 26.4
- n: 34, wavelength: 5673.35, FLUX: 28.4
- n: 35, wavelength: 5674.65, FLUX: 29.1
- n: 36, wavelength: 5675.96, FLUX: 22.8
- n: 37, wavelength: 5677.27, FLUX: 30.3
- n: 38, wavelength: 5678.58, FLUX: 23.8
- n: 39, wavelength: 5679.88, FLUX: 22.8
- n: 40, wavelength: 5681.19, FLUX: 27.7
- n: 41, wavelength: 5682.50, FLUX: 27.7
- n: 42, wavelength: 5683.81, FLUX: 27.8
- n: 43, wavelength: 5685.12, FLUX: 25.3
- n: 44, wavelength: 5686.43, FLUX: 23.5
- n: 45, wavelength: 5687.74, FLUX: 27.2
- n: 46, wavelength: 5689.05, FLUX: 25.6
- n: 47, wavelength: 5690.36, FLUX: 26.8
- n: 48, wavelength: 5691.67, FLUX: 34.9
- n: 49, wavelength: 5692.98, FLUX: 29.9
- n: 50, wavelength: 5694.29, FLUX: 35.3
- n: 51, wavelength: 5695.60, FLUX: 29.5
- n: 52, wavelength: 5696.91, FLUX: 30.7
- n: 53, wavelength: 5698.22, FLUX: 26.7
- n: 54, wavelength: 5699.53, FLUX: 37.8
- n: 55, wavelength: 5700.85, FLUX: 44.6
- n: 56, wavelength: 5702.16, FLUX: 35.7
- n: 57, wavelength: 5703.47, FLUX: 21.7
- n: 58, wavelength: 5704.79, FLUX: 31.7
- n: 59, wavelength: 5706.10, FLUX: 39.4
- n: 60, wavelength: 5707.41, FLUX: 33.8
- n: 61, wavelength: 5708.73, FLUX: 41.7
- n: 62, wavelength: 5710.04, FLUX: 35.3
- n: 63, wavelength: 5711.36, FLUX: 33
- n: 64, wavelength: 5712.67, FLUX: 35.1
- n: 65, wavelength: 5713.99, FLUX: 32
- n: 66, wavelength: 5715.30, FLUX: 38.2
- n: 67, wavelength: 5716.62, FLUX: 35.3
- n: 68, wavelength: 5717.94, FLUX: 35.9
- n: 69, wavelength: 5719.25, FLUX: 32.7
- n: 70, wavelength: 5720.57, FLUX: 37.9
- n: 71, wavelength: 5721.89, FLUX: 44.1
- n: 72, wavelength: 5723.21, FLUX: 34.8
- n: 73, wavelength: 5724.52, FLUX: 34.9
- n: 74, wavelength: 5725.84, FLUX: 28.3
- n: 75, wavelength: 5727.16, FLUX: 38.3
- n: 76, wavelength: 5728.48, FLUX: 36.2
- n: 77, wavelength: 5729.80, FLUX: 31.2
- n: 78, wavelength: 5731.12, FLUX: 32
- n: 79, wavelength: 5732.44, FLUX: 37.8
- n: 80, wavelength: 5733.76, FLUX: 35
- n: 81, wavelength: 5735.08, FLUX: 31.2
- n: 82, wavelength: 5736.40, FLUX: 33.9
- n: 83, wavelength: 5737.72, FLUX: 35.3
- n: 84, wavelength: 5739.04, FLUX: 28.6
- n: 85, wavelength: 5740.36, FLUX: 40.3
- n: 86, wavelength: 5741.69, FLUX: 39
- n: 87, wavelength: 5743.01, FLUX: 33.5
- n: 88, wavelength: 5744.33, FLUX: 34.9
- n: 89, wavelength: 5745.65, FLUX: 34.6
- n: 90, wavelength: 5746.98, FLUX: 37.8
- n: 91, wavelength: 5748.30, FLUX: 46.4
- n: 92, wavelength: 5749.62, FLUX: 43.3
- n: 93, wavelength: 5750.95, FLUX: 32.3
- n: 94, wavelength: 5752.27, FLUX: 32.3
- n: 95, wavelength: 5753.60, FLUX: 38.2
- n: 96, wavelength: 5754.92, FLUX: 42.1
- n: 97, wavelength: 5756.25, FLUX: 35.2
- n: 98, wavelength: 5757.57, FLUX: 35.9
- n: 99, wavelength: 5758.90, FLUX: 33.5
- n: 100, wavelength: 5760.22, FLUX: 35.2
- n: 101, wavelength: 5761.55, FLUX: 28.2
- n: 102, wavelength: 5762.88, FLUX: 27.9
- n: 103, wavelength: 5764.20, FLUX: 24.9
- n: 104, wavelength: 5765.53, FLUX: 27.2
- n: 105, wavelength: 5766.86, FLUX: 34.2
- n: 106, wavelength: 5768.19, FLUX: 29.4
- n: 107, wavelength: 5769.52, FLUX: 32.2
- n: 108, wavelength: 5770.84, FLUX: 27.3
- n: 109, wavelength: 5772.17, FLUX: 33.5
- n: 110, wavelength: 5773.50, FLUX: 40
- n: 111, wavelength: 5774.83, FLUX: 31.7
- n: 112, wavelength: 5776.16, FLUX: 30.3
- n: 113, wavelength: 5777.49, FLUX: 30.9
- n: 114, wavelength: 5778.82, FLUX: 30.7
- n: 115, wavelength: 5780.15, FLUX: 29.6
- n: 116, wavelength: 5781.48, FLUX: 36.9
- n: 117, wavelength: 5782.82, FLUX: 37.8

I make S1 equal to -0.10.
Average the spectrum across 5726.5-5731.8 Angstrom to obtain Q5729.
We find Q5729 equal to 34.4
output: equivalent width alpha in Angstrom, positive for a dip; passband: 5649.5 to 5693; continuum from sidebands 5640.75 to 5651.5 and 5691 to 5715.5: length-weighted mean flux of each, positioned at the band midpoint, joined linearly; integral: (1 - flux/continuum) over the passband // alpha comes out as 3.9 Angstrom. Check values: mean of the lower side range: 29.6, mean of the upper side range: 34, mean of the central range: 28.6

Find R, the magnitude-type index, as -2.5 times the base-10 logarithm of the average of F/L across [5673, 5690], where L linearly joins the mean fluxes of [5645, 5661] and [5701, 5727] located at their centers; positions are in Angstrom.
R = 0.26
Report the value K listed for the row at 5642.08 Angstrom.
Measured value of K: 32.2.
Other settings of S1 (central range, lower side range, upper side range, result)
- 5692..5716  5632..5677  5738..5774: -0.09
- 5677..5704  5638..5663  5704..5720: 0.14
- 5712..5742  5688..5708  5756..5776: -0.10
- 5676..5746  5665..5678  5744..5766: -0.05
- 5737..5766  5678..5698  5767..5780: -0.14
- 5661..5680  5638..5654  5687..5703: 0.11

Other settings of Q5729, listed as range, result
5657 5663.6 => 29.8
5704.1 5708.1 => 34.9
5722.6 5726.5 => 32.7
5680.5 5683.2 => 27.6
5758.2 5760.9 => 34.3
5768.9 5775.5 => 33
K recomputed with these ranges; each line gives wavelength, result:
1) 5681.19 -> 27.7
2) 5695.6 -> 29.5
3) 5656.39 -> 31.8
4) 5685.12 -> 25.3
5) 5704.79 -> 31.7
